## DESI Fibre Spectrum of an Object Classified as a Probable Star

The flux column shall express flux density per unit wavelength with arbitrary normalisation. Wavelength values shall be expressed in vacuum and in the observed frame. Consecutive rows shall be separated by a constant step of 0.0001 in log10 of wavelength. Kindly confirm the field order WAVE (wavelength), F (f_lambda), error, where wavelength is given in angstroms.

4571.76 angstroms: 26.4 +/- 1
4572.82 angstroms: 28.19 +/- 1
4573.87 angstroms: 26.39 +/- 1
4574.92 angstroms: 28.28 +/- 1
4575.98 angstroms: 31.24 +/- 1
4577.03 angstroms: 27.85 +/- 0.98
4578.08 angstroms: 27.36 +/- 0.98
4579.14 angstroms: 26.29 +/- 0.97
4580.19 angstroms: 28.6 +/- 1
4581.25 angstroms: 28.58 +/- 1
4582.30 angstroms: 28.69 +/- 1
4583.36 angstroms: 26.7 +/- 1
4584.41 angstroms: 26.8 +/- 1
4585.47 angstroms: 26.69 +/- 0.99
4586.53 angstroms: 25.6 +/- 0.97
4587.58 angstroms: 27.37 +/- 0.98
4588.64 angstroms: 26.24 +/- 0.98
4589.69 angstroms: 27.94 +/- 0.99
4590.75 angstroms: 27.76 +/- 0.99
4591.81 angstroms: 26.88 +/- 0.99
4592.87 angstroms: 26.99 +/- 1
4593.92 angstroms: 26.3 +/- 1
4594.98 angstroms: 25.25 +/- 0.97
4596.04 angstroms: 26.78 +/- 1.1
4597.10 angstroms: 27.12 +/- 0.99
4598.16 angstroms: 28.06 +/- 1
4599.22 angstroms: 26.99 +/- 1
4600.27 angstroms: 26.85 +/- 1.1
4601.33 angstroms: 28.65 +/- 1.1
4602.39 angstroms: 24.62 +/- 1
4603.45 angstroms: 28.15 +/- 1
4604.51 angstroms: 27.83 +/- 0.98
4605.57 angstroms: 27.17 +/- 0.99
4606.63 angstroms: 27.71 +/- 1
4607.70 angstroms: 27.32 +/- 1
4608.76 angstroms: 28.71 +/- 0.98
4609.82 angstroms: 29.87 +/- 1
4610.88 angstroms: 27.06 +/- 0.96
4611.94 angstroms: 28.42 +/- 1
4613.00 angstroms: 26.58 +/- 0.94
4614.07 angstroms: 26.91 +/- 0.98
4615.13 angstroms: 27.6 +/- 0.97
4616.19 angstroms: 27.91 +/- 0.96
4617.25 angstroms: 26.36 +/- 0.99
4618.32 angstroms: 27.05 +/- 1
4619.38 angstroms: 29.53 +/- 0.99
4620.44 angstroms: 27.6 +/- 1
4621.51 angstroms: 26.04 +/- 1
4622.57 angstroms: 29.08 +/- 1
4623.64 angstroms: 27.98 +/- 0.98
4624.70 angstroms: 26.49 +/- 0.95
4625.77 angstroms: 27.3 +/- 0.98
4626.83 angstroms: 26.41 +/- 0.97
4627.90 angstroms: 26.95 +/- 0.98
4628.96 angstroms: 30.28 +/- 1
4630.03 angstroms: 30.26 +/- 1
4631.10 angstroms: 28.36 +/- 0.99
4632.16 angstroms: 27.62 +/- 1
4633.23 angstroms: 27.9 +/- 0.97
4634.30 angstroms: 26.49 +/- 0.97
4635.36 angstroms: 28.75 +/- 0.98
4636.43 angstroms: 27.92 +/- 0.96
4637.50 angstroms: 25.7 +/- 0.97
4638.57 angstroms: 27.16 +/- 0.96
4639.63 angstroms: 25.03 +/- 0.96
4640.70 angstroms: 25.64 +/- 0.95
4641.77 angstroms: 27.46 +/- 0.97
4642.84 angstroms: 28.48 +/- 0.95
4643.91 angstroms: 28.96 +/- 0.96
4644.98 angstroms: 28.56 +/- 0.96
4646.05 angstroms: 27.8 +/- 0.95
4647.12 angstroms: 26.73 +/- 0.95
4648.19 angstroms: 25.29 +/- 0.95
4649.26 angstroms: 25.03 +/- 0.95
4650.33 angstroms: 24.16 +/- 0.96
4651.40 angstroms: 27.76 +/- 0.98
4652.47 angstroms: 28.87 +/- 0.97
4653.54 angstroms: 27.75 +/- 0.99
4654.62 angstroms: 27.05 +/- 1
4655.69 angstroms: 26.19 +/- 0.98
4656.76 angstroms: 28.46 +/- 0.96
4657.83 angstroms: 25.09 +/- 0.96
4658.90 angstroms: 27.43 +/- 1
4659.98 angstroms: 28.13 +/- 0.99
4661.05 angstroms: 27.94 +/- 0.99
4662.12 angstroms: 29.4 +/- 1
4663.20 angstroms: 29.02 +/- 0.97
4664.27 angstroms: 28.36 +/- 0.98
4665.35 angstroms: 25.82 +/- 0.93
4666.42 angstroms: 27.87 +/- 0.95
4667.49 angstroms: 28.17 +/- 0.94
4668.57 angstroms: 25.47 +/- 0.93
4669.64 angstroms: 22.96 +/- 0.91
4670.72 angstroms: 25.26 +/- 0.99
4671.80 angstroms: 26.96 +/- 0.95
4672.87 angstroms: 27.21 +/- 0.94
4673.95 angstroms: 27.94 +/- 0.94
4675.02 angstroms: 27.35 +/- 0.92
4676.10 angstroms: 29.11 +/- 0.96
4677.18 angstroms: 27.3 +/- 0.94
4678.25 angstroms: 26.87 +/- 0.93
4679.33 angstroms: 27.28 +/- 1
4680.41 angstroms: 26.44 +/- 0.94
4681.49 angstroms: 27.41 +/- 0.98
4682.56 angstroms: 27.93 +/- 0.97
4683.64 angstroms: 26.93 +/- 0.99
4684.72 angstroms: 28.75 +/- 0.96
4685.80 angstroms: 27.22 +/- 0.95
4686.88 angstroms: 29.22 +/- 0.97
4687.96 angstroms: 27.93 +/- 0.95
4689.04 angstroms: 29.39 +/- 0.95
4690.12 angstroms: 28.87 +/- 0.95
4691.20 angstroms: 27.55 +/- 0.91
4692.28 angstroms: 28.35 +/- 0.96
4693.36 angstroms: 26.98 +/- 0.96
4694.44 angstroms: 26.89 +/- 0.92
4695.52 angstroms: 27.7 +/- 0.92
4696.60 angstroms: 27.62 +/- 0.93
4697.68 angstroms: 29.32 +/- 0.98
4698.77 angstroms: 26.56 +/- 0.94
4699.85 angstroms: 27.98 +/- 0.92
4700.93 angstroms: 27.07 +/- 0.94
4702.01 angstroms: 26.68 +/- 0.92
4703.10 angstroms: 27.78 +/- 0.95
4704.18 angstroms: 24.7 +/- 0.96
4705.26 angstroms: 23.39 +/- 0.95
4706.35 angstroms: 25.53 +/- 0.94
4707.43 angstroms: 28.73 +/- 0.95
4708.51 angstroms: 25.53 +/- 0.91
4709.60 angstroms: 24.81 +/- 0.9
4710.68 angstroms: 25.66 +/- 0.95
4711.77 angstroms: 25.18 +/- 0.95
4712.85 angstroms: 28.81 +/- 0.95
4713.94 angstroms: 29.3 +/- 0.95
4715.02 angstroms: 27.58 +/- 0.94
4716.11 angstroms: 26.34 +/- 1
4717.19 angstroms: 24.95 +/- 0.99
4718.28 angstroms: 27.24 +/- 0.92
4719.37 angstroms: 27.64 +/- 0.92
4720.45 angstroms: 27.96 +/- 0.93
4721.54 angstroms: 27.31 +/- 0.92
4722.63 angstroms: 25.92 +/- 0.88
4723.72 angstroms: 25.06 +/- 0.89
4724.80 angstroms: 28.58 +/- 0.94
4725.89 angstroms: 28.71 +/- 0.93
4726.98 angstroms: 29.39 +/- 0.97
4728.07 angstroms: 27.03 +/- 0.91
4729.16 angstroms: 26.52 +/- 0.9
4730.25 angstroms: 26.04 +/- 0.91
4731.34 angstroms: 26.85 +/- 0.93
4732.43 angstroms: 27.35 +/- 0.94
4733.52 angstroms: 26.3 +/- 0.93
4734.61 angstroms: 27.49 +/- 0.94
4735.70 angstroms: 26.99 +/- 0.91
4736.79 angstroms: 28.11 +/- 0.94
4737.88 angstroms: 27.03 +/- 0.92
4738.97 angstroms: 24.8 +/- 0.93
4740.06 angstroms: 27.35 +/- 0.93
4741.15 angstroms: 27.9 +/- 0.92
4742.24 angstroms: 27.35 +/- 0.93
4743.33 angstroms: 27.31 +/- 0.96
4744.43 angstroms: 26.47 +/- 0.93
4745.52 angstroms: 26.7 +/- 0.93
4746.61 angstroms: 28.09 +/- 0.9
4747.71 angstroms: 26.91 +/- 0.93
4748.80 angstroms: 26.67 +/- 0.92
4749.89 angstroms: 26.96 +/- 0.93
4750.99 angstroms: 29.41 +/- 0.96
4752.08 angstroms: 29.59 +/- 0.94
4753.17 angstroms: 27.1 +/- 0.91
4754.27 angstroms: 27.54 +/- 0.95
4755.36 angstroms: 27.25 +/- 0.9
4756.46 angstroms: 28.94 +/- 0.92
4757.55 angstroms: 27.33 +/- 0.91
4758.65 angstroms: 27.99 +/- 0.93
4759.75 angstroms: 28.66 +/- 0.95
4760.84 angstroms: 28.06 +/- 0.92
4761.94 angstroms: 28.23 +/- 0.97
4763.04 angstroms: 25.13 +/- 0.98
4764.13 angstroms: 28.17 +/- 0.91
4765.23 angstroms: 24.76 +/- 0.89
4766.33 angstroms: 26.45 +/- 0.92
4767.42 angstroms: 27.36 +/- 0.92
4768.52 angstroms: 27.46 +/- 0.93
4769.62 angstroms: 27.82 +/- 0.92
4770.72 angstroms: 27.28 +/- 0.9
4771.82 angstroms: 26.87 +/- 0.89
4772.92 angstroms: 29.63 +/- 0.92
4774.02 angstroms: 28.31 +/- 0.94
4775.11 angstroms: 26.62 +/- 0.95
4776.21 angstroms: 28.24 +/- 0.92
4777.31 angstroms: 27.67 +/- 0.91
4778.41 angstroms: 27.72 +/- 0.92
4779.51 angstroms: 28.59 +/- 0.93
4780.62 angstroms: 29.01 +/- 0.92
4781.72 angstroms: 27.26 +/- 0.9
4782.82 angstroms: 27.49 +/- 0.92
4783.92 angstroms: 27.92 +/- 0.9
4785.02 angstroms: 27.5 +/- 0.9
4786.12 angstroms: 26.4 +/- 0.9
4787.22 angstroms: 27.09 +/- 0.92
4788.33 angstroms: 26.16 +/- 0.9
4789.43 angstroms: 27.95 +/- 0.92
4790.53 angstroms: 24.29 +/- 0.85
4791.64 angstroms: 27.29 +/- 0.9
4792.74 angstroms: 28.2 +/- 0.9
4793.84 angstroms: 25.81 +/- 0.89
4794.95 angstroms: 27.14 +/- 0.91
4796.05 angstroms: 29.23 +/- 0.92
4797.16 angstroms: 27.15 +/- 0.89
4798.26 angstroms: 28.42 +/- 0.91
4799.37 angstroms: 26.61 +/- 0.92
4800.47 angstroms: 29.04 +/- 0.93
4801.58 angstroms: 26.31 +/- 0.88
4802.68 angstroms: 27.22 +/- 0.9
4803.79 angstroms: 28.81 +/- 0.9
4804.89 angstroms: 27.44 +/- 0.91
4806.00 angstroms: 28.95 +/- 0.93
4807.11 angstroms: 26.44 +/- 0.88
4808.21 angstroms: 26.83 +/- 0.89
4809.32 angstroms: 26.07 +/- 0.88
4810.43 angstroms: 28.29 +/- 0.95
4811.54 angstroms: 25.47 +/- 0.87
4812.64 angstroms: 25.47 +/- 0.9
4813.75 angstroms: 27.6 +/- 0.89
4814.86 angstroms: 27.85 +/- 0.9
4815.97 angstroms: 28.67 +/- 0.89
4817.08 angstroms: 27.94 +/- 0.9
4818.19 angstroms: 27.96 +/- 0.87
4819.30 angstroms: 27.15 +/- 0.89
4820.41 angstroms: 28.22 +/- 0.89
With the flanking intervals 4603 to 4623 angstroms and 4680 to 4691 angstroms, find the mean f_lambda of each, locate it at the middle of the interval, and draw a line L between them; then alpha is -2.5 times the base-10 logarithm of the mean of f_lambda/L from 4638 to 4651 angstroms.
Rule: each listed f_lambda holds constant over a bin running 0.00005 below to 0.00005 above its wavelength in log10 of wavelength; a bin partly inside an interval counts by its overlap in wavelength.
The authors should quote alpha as 0.05 mag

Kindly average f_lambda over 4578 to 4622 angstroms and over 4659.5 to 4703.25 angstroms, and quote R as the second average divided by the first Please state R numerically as 1.01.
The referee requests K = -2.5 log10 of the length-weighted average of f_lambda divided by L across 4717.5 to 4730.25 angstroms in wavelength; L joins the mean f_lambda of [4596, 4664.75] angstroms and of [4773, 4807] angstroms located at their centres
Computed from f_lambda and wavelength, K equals 0.01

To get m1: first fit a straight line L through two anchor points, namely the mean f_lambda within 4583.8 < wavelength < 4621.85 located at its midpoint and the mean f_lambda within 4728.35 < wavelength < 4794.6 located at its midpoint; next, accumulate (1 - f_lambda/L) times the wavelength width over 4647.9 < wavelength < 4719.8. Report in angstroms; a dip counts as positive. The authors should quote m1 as 0.4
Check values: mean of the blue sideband 27.2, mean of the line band 27.1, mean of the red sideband 27.3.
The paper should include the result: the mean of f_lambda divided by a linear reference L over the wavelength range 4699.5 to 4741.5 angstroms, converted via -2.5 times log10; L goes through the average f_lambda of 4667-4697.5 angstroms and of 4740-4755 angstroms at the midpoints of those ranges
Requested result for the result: 0.03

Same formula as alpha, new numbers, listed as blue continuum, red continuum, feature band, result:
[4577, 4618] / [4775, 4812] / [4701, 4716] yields 0.04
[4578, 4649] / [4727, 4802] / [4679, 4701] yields -0.02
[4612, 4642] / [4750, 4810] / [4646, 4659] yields 0.03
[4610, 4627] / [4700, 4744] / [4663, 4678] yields 0.01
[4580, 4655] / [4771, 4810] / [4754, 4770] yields 0.00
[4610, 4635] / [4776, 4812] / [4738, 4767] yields 0.00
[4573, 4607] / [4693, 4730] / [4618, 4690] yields -0.01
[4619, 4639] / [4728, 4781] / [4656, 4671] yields 0.02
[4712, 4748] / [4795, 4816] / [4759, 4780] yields -0.01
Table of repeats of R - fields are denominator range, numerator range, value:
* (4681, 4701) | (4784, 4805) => 0.98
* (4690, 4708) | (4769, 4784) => 1.03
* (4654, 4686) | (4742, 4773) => 1.01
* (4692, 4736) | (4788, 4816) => 1.01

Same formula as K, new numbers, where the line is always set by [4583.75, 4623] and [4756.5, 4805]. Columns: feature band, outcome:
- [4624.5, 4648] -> -0.01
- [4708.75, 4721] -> 0.02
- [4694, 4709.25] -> 0.02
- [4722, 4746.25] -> 0.01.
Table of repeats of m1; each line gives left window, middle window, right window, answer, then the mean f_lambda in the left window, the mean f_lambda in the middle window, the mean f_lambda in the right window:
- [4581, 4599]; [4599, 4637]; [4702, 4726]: -1.1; 27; 27.7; 26.6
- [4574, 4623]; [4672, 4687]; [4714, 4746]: -0.2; 27.5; 27.6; 27.1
